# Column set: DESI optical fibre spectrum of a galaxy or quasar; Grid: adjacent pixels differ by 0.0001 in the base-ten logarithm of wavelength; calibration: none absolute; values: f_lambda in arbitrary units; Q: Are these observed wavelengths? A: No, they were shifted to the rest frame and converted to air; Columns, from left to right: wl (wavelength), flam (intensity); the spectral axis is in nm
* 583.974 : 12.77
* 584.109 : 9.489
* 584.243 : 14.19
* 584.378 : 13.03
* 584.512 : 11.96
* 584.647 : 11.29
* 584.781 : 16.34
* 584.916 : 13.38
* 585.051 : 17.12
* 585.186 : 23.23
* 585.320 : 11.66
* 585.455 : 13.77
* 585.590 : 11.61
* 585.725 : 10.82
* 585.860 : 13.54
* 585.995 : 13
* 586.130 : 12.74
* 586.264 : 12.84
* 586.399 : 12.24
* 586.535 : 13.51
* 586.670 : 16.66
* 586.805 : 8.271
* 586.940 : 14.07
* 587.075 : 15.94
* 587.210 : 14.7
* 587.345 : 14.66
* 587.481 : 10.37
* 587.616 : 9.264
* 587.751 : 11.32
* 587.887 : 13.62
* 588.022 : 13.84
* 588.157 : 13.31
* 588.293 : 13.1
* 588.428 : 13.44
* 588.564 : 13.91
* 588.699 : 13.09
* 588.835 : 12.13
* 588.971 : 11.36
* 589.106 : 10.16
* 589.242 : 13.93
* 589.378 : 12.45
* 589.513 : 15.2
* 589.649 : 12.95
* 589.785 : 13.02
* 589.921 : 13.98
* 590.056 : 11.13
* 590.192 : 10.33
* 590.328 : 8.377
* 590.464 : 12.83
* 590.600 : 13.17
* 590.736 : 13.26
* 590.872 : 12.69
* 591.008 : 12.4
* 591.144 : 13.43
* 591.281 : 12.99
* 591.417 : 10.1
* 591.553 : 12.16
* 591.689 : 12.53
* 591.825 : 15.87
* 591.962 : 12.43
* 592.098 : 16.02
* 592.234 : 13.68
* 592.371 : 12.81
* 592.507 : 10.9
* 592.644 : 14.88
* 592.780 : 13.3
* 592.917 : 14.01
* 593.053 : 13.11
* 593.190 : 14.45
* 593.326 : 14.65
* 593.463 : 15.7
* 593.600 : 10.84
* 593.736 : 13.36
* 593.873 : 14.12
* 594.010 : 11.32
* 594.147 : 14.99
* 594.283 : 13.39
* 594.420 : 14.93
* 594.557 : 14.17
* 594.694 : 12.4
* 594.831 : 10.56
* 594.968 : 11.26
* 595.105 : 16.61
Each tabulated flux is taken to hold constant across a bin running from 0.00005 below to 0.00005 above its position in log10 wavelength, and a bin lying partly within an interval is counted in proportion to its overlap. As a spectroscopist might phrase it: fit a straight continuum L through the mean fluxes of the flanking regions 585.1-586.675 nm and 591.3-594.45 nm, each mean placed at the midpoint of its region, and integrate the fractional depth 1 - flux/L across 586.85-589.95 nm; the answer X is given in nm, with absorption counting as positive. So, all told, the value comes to 0.144 nm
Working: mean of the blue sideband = 13.7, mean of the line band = 13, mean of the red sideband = 13.4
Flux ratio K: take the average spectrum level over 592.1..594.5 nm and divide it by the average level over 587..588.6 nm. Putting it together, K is 1.04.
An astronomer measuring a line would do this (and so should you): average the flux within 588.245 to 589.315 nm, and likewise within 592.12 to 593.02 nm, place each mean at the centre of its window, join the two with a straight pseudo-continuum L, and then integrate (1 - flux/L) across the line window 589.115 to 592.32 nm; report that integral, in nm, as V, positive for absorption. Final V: 0.061 nm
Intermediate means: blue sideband 12.6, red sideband 13.4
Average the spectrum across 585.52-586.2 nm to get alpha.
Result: 12.4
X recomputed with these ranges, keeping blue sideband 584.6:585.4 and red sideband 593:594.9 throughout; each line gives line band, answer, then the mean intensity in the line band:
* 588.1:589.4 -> 0.18 nm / 12.7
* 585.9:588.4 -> 0.35 nm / 13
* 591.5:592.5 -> 0.03 nm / 13.5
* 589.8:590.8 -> 0.17 nm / 11.9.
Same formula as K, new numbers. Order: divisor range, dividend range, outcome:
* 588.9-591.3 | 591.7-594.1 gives 1.10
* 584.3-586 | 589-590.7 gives 0.88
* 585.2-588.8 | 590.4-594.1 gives 1.01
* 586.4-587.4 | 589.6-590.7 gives 0.87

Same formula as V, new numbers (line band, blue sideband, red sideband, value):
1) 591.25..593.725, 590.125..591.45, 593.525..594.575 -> -0.13 nm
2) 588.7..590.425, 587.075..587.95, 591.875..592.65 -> 0.11 nm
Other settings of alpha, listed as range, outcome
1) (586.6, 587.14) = 13.7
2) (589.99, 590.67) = 11.2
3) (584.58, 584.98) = 13.7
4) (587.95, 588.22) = 13.6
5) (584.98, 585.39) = 17.3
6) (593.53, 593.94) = 12.8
